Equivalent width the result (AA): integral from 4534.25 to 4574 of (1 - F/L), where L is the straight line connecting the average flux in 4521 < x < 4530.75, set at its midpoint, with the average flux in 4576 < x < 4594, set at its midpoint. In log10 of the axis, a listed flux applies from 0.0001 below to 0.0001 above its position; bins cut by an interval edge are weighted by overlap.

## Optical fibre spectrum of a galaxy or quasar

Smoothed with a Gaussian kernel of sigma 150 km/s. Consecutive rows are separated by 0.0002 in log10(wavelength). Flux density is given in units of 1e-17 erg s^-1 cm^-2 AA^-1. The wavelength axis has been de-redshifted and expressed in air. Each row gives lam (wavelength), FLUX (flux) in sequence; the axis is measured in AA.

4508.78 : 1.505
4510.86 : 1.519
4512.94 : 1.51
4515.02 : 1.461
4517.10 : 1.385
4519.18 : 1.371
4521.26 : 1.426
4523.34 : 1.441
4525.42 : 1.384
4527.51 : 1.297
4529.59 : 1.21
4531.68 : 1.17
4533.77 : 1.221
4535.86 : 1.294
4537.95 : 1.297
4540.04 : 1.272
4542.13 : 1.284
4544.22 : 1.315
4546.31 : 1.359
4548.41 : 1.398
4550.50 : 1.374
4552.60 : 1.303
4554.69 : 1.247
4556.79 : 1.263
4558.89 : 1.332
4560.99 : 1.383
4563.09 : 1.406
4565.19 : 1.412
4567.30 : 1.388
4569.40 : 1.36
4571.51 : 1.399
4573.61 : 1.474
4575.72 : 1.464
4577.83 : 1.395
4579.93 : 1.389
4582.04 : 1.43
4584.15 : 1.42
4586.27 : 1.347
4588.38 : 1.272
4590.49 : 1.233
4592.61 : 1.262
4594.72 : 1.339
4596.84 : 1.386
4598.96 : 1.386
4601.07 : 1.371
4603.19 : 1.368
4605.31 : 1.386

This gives 0.1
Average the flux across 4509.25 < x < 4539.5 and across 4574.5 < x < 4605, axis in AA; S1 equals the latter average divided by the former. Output 1.00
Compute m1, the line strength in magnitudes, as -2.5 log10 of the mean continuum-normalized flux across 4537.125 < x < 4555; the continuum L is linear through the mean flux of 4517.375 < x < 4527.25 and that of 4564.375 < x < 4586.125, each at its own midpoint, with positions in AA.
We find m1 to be 0.07 mag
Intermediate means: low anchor 1.4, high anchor 1.41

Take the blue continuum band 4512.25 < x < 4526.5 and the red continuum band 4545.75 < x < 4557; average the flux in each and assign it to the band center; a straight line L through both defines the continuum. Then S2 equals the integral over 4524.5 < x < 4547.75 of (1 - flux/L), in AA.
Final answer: 1.5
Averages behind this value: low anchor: 1.42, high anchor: 1.33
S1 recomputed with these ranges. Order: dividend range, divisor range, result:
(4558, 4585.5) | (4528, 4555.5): 1.09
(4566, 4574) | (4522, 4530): 1.04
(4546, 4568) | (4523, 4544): 1.05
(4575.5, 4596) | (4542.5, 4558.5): 1.02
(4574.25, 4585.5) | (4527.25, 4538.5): 1.14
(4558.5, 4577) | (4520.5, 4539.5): 1.08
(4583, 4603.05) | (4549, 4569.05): 0.99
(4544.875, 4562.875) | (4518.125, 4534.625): 1.01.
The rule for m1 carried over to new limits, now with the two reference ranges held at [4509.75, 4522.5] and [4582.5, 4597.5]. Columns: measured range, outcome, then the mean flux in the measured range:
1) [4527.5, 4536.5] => 0.16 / 1.23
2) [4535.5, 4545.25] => 0.09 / 1.29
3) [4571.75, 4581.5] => -0.06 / 1.43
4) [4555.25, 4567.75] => 0.01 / 1.36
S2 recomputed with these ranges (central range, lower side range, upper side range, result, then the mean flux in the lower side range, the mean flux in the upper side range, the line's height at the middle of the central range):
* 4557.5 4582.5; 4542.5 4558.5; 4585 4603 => -1.4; 1.32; 1.33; 1.32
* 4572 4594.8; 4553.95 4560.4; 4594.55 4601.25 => -0.4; 1.29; 1.38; 1.34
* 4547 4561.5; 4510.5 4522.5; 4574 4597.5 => 0.7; 1.44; 1.36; 1.4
